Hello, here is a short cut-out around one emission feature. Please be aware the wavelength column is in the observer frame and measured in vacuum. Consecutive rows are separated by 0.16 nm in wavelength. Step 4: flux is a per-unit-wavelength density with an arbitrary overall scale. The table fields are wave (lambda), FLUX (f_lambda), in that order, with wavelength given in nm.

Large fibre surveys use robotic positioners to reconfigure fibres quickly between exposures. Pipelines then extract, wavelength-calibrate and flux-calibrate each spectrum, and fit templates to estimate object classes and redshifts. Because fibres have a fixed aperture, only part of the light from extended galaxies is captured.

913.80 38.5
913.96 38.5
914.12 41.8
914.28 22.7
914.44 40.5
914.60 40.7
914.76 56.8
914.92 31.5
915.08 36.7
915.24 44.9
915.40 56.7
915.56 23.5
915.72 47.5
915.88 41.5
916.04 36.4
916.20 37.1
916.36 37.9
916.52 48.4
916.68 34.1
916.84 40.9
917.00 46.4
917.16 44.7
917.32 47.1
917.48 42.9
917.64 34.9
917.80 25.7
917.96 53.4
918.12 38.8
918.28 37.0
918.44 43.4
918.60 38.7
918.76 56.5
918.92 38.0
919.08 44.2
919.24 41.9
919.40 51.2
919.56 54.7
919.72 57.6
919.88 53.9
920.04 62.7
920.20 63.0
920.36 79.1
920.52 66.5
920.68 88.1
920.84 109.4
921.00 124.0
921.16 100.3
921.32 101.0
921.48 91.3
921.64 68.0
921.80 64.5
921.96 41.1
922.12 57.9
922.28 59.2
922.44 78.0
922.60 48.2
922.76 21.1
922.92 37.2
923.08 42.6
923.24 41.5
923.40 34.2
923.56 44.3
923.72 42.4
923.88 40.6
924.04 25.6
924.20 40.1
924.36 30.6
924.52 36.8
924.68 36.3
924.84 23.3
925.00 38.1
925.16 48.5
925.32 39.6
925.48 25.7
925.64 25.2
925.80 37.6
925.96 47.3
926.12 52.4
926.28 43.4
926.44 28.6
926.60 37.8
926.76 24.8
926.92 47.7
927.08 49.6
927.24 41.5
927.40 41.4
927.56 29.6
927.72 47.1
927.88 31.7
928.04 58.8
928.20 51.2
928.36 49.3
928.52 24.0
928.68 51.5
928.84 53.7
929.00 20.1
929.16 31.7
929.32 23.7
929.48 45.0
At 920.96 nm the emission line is [O III]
